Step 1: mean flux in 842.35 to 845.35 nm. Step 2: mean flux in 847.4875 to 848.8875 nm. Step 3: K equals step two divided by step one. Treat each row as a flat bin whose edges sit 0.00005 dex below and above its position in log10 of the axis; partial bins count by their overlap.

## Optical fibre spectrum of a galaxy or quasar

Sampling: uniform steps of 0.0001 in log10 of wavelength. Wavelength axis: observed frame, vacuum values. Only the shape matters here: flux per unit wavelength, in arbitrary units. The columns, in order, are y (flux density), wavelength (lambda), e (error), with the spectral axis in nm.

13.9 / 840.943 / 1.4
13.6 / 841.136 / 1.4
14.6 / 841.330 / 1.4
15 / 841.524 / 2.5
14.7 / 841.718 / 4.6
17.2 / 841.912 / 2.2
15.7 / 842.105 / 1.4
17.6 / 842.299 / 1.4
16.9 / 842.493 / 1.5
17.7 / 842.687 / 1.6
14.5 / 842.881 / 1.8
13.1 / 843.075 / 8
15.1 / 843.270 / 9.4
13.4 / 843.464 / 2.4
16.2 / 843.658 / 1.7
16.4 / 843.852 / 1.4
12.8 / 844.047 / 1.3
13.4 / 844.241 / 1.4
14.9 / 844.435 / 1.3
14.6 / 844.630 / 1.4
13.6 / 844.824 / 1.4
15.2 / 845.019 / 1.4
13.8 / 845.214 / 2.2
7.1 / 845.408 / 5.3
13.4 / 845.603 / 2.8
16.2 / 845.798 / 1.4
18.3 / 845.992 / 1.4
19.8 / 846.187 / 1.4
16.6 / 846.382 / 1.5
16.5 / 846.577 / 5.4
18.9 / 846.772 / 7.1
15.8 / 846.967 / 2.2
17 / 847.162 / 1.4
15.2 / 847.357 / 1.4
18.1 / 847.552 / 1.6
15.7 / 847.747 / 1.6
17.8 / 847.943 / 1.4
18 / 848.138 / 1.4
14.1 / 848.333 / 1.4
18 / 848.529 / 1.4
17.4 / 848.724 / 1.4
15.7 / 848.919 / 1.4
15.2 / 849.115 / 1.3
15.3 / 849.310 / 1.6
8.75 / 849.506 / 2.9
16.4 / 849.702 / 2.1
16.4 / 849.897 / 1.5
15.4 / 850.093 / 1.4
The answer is 1.15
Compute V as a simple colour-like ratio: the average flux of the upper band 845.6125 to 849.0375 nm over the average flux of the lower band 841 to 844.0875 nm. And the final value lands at 1.10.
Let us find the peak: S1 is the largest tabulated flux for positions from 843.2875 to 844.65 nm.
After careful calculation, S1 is 16.4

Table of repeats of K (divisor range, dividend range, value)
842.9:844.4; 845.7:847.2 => 1.21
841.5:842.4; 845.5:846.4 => 1.04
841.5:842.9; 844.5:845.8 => 0.81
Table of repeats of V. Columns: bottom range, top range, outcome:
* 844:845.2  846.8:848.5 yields 1.18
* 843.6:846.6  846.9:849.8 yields 1.07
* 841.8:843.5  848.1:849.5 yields 0.99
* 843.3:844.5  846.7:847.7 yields 1.16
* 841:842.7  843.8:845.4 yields 0.88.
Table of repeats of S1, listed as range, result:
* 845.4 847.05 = 19.8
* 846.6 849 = 18.9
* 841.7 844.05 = 17.7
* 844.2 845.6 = 15.2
